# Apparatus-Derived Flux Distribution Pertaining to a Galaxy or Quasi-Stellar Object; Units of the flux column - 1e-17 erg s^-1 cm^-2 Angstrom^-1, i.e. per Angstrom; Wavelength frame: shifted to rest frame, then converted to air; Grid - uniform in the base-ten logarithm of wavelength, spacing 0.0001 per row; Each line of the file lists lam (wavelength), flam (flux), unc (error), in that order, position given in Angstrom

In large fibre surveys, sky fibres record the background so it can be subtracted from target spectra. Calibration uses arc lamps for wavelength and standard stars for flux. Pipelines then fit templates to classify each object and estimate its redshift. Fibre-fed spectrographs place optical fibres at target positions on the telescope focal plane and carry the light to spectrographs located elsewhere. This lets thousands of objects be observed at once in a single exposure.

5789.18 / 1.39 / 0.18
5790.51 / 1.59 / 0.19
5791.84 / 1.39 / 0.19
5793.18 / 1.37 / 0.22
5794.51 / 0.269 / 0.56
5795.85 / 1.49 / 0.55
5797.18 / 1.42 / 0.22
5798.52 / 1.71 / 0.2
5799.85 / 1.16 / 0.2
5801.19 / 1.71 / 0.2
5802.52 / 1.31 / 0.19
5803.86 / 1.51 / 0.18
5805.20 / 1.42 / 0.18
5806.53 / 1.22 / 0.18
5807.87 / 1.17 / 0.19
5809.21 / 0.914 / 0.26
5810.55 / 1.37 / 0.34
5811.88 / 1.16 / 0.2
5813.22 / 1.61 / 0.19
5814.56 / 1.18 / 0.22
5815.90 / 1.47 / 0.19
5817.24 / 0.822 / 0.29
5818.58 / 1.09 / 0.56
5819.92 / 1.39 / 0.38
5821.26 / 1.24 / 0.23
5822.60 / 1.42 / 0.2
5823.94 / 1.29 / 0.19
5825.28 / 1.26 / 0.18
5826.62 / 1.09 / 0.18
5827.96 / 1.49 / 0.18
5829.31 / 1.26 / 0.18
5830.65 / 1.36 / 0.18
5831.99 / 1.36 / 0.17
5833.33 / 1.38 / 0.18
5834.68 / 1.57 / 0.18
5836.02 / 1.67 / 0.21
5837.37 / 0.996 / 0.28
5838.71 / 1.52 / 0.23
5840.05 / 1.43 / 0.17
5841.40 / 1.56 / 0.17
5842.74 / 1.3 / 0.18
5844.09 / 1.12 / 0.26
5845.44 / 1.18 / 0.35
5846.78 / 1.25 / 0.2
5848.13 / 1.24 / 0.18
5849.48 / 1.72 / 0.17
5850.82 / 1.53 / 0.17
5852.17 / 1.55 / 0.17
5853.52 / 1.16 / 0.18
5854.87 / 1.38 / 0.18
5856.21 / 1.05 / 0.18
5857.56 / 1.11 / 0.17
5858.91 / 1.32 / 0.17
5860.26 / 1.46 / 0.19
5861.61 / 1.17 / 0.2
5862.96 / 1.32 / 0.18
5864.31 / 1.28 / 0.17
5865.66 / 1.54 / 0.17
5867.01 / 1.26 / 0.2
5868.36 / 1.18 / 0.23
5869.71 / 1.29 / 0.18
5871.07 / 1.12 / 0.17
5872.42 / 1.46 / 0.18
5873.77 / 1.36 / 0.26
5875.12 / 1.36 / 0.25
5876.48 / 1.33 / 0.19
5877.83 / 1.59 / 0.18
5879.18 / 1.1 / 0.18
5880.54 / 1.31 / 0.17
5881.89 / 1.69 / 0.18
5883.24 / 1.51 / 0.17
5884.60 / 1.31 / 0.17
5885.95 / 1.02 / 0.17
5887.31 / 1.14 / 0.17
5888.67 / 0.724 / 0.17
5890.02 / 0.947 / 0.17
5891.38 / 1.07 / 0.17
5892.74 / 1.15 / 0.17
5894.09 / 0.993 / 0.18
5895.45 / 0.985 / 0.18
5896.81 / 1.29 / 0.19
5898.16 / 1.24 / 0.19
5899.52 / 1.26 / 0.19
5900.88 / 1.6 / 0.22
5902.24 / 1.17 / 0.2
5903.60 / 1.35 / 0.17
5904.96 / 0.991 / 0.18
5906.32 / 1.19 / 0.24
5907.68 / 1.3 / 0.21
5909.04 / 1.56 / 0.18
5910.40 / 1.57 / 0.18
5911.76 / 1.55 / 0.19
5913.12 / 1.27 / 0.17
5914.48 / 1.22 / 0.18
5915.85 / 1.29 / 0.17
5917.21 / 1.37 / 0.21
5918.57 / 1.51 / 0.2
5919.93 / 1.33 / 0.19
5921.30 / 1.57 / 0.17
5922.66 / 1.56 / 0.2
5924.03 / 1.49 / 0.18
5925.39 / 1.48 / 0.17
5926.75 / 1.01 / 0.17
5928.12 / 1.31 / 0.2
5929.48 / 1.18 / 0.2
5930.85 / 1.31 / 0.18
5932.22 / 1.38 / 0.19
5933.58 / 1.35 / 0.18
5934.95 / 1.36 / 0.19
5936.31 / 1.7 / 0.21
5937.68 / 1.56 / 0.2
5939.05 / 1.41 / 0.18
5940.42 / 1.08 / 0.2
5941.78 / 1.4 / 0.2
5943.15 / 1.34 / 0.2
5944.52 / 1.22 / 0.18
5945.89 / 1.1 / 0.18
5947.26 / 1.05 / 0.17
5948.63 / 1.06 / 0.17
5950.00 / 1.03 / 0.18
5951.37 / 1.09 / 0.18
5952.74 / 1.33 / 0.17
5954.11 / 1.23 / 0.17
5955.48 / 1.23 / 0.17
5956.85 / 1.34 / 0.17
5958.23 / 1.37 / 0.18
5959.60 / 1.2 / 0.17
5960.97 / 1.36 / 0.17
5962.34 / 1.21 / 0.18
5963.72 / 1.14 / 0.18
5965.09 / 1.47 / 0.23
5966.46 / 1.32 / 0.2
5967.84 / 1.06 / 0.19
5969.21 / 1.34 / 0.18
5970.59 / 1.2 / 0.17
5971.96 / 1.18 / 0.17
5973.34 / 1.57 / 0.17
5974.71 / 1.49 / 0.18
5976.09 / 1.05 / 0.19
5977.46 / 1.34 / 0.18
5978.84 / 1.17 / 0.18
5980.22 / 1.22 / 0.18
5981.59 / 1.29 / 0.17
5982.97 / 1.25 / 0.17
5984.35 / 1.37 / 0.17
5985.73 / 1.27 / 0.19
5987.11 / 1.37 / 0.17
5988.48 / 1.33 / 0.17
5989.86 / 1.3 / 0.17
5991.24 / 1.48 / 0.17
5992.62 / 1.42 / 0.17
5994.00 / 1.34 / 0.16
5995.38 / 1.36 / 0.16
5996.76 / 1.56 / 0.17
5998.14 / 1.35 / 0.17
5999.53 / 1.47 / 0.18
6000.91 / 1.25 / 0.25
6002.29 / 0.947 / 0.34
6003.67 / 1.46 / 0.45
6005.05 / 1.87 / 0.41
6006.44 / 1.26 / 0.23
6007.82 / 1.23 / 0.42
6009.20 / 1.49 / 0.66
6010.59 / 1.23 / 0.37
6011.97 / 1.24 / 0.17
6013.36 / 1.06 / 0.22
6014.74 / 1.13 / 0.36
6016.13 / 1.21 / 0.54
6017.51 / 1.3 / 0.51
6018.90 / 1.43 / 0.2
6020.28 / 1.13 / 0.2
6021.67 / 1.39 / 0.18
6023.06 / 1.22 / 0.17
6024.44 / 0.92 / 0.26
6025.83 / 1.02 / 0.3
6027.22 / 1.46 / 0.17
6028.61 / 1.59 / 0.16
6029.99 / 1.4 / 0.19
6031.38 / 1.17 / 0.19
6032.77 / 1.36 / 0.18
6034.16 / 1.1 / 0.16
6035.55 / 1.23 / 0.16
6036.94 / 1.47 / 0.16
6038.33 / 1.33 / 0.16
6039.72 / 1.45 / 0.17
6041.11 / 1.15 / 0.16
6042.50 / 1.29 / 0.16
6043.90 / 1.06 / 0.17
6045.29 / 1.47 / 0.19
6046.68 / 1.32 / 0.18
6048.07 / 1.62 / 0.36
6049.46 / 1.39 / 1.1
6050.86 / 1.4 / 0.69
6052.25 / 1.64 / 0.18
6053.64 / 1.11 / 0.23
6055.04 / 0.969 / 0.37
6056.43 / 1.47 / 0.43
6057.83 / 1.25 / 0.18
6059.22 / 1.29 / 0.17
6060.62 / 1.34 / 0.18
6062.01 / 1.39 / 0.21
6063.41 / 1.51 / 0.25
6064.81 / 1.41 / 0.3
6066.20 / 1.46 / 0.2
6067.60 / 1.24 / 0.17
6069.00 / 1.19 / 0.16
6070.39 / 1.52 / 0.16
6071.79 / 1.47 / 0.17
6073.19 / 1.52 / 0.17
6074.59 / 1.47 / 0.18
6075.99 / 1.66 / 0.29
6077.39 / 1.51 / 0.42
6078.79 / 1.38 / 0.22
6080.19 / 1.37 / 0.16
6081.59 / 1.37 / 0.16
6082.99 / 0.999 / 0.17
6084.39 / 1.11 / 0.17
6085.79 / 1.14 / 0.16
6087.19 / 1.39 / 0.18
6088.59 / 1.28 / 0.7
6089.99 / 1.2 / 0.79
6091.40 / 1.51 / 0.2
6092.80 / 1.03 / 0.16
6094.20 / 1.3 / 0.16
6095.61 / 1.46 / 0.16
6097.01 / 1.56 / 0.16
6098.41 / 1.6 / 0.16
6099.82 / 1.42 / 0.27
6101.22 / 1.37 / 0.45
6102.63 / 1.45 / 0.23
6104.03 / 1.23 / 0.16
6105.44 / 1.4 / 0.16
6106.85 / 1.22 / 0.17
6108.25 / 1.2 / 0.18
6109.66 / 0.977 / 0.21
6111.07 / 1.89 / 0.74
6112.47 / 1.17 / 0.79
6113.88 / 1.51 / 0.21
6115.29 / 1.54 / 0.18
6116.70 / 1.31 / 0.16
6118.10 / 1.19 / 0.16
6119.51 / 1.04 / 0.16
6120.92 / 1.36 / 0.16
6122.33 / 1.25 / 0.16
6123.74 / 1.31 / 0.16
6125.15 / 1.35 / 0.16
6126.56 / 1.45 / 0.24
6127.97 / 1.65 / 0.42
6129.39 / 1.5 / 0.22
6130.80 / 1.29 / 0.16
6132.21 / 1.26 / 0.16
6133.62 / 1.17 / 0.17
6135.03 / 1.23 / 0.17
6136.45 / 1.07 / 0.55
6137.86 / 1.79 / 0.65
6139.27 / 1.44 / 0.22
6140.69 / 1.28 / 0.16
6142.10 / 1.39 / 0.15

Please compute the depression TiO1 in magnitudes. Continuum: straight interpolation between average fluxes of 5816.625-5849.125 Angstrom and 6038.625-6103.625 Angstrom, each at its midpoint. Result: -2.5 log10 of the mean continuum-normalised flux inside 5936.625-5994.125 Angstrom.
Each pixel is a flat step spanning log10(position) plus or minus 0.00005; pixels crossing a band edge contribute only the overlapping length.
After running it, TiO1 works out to 0.05 mag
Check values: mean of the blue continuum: 1.31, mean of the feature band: 1.28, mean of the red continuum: 1.36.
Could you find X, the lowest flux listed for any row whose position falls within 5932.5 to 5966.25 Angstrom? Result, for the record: 1.03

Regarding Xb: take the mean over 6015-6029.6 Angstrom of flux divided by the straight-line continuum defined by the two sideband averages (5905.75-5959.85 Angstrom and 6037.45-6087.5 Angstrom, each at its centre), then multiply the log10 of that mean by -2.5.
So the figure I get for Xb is 0.06 mag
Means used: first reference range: 1.32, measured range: 1.27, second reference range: 1.35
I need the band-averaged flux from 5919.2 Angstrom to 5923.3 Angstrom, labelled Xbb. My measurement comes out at 1.49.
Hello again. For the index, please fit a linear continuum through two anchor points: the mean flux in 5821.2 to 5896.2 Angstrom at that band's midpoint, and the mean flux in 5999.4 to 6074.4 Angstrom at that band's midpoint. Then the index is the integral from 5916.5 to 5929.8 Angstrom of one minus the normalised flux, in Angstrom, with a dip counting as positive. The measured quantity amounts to -0.8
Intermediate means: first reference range 1.29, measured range 1.39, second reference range 1.32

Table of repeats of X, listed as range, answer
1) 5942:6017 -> 0.947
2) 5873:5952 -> 0.724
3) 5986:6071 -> 0.92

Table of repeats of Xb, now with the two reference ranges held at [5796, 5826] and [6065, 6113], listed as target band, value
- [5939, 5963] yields 0.10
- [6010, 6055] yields 0.05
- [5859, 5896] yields 0.06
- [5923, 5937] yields -0.02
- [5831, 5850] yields -0.05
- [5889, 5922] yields 0.04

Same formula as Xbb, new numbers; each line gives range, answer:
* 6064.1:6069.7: 1.33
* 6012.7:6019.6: 1.23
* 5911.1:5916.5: 1.33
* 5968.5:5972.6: 1.24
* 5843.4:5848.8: 1.2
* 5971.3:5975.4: 1.41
